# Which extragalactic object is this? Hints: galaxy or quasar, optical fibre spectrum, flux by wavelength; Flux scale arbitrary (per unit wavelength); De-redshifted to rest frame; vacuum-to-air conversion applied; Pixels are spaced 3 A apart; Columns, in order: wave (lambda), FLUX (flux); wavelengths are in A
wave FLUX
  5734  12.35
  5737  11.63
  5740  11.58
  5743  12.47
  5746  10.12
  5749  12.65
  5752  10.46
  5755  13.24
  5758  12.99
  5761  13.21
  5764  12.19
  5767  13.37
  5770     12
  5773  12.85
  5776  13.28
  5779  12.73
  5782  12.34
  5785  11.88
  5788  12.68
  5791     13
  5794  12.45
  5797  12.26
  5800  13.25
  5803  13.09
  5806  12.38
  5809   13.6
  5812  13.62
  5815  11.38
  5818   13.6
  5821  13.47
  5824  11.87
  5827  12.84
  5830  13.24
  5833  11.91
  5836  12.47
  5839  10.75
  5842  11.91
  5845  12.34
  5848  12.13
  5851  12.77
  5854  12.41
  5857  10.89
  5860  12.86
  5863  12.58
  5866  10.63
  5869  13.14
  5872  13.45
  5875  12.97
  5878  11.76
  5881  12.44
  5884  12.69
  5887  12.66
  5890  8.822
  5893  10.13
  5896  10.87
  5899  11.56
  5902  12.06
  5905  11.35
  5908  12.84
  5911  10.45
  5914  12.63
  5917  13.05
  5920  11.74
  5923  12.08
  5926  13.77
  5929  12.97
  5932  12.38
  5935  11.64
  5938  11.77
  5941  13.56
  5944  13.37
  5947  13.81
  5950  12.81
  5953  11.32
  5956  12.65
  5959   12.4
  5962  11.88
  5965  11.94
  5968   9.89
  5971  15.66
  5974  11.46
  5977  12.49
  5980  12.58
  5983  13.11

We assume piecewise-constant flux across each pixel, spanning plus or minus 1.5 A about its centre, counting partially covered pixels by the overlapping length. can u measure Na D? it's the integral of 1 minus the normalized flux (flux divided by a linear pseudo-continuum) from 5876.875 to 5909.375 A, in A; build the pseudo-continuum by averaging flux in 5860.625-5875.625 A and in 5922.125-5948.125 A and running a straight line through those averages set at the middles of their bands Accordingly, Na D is 2.8 A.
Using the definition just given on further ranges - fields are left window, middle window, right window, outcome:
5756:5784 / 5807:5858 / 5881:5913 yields -1.4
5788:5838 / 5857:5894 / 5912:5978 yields 1.9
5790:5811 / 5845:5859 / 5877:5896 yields -0.2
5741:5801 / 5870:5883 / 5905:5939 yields -0.4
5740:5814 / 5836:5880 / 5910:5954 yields 1.2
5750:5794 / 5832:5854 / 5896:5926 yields 0.4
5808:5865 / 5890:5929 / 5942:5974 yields 2.2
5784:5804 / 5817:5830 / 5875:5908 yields -0.7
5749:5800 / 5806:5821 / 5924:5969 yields -0.6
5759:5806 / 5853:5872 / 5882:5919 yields -0.4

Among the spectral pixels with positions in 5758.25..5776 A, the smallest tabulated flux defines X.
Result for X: 12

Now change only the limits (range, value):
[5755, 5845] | 10.75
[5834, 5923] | 8.822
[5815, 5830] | 11.38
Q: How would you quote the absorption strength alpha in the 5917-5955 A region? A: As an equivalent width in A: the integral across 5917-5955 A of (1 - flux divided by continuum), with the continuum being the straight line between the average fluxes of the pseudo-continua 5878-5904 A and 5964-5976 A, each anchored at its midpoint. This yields -2.3 A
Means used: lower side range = 11.4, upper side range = 12.3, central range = 12.6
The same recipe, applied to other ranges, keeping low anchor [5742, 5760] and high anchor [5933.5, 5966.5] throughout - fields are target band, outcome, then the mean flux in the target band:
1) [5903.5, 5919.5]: 0.43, 12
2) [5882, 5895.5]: 1.33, 11.1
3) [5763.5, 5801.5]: -1.78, 12.6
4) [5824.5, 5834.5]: -0.32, 12.6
